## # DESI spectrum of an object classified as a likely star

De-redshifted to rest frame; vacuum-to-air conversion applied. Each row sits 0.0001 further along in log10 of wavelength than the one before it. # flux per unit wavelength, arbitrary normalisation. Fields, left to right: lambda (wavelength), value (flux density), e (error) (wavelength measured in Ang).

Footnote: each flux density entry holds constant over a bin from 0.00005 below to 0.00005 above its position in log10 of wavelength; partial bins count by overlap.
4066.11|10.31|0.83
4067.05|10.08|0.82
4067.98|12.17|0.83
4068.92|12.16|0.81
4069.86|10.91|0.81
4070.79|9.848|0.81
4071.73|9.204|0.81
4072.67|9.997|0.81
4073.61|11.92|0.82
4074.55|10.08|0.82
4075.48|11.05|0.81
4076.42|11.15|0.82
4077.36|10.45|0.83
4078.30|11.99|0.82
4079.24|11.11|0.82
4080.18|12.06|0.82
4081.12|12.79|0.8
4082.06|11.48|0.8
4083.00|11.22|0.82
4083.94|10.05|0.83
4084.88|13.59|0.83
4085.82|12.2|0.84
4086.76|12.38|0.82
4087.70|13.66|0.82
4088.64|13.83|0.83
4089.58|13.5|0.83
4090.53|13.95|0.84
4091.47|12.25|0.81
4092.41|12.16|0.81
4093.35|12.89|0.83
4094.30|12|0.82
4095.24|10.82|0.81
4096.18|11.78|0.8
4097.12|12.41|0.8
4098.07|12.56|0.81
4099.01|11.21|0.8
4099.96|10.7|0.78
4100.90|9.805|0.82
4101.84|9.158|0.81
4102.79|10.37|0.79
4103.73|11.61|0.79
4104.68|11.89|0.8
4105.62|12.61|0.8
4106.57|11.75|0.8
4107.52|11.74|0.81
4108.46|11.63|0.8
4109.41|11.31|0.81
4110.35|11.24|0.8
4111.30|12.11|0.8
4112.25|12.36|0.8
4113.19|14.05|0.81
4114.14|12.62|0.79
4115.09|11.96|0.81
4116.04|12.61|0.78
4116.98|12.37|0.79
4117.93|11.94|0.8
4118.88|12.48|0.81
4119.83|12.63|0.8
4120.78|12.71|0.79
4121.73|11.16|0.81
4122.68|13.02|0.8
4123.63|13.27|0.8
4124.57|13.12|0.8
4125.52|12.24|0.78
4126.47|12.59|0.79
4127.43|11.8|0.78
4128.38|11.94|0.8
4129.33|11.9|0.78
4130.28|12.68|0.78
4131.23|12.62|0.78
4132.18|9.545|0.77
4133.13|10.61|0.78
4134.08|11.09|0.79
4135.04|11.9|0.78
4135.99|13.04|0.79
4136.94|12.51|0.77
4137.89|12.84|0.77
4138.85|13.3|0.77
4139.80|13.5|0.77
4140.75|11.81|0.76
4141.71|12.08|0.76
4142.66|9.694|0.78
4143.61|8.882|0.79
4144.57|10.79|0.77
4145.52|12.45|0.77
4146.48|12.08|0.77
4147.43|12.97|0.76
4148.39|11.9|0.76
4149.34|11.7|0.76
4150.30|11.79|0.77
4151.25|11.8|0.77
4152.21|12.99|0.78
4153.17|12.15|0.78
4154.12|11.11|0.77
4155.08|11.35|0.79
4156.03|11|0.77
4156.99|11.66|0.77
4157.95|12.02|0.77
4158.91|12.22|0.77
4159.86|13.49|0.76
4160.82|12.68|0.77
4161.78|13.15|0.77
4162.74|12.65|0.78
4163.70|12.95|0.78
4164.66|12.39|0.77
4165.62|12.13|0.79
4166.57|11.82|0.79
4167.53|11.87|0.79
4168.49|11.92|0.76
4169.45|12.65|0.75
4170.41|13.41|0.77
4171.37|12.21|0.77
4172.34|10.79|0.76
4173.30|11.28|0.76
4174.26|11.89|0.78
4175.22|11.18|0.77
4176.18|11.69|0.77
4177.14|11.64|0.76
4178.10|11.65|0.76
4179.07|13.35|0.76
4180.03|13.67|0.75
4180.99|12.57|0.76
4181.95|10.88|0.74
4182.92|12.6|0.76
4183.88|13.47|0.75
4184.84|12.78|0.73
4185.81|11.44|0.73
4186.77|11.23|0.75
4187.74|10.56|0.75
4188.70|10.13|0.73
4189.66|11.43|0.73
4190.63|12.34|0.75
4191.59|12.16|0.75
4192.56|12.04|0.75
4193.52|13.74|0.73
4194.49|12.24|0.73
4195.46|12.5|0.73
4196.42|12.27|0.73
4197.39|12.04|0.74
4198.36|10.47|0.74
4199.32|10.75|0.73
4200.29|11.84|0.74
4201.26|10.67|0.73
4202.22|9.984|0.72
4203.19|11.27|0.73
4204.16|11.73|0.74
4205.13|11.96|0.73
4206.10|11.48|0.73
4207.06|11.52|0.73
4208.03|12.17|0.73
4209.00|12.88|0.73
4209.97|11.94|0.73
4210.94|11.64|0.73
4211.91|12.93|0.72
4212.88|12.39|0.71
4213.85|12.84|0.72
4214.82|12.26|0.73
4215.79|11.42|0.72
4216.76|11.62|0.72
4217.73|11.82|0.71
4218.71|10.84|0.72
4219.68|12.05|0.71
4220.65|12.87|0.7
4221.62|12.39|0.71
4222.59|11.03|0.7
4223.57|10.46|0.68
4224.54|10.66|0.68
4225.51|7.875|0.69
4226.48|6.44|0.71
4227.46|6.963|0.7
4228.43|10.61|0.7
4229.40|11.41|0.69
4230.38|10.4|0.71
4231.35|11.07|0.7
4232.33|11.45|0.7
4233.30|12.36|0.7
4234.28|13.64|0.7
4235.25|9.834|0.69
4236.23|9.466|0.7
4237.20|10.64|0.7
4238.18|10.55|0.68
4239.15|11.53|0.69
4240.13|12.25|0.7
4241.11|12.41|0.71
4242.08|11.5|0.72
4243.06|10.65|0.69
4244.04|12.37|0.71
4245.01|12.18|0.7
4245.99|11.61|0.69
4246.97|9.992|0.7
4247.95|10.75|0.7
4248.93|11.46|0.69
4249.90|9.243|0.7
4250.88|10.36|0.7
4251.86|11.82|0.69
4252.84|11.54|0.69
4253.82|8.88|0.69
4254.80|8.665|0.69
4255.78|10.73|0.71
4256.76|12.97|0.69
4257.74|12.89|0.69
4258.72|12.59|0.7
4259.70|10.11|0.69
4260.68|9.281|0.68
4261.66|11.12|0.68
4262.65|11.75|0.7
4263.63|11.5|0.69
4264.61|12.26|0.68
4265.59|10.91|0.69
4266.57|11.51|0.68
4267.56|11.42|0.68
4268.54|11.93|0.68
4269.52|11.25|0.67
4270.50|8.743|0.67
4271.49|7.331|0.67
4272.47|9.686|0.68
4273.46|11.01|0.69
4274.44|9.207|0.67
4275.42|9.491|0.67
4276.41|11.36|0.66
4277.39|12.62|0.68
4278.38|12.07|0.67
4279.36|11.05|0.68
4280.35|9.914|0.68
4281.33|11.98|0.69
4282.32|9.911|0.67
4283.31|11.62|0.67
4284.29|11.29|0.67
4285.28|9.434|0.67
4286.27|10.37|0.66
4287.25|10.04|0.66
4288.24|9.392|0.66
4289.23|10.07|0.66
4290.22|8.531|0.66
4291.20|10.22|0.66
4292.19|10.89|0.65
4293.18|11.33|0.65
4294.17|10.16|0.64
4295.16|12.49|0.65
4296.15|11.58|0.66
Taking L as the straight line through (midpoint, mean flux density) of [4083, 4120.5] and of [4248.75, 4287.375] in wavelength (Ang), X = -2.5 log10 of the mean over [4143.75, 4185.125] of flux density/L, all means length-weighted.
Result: -0.05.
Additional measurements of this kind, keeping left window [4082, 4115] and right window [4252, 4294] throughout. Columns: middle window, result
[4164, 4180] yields -0.06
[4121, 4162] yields -0.03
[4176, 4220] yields -0.06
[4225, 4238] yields 0.08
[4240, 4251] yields -0.03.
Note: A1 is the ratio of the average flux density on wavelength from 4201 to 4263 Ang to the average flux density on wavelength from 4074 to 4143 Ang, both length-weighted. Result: 0.93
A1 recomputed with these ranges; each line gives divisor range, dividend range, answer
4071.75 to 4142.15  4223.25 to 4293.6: 0.89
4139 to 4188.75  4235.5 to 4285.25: 0.91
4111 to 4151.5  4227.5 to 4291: 0.90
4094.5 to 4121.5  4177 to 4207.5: 1.00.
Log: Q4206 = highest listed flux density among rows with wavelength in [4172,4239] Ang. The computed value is 13.74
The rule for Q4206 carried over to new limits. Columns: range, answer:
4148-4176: 13.49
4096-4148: 14.05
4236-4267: 12.97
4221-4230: 12.39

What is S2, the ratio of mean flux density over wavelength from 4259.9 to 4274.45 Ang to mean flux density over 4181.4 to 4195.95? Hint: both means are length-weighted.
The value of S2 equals 0.9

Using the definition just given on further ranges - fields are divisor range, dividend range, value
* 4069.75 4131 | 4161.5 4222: 1.01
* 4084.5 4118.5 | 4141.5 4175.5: 0.99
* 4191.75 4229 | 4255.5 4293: 0.94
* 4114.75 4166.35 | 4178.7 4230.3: 0.95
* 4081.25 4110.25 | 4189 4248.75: 0.96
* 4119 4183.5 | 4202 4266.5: 0.93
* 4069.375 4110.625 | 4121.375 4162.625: 1.04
